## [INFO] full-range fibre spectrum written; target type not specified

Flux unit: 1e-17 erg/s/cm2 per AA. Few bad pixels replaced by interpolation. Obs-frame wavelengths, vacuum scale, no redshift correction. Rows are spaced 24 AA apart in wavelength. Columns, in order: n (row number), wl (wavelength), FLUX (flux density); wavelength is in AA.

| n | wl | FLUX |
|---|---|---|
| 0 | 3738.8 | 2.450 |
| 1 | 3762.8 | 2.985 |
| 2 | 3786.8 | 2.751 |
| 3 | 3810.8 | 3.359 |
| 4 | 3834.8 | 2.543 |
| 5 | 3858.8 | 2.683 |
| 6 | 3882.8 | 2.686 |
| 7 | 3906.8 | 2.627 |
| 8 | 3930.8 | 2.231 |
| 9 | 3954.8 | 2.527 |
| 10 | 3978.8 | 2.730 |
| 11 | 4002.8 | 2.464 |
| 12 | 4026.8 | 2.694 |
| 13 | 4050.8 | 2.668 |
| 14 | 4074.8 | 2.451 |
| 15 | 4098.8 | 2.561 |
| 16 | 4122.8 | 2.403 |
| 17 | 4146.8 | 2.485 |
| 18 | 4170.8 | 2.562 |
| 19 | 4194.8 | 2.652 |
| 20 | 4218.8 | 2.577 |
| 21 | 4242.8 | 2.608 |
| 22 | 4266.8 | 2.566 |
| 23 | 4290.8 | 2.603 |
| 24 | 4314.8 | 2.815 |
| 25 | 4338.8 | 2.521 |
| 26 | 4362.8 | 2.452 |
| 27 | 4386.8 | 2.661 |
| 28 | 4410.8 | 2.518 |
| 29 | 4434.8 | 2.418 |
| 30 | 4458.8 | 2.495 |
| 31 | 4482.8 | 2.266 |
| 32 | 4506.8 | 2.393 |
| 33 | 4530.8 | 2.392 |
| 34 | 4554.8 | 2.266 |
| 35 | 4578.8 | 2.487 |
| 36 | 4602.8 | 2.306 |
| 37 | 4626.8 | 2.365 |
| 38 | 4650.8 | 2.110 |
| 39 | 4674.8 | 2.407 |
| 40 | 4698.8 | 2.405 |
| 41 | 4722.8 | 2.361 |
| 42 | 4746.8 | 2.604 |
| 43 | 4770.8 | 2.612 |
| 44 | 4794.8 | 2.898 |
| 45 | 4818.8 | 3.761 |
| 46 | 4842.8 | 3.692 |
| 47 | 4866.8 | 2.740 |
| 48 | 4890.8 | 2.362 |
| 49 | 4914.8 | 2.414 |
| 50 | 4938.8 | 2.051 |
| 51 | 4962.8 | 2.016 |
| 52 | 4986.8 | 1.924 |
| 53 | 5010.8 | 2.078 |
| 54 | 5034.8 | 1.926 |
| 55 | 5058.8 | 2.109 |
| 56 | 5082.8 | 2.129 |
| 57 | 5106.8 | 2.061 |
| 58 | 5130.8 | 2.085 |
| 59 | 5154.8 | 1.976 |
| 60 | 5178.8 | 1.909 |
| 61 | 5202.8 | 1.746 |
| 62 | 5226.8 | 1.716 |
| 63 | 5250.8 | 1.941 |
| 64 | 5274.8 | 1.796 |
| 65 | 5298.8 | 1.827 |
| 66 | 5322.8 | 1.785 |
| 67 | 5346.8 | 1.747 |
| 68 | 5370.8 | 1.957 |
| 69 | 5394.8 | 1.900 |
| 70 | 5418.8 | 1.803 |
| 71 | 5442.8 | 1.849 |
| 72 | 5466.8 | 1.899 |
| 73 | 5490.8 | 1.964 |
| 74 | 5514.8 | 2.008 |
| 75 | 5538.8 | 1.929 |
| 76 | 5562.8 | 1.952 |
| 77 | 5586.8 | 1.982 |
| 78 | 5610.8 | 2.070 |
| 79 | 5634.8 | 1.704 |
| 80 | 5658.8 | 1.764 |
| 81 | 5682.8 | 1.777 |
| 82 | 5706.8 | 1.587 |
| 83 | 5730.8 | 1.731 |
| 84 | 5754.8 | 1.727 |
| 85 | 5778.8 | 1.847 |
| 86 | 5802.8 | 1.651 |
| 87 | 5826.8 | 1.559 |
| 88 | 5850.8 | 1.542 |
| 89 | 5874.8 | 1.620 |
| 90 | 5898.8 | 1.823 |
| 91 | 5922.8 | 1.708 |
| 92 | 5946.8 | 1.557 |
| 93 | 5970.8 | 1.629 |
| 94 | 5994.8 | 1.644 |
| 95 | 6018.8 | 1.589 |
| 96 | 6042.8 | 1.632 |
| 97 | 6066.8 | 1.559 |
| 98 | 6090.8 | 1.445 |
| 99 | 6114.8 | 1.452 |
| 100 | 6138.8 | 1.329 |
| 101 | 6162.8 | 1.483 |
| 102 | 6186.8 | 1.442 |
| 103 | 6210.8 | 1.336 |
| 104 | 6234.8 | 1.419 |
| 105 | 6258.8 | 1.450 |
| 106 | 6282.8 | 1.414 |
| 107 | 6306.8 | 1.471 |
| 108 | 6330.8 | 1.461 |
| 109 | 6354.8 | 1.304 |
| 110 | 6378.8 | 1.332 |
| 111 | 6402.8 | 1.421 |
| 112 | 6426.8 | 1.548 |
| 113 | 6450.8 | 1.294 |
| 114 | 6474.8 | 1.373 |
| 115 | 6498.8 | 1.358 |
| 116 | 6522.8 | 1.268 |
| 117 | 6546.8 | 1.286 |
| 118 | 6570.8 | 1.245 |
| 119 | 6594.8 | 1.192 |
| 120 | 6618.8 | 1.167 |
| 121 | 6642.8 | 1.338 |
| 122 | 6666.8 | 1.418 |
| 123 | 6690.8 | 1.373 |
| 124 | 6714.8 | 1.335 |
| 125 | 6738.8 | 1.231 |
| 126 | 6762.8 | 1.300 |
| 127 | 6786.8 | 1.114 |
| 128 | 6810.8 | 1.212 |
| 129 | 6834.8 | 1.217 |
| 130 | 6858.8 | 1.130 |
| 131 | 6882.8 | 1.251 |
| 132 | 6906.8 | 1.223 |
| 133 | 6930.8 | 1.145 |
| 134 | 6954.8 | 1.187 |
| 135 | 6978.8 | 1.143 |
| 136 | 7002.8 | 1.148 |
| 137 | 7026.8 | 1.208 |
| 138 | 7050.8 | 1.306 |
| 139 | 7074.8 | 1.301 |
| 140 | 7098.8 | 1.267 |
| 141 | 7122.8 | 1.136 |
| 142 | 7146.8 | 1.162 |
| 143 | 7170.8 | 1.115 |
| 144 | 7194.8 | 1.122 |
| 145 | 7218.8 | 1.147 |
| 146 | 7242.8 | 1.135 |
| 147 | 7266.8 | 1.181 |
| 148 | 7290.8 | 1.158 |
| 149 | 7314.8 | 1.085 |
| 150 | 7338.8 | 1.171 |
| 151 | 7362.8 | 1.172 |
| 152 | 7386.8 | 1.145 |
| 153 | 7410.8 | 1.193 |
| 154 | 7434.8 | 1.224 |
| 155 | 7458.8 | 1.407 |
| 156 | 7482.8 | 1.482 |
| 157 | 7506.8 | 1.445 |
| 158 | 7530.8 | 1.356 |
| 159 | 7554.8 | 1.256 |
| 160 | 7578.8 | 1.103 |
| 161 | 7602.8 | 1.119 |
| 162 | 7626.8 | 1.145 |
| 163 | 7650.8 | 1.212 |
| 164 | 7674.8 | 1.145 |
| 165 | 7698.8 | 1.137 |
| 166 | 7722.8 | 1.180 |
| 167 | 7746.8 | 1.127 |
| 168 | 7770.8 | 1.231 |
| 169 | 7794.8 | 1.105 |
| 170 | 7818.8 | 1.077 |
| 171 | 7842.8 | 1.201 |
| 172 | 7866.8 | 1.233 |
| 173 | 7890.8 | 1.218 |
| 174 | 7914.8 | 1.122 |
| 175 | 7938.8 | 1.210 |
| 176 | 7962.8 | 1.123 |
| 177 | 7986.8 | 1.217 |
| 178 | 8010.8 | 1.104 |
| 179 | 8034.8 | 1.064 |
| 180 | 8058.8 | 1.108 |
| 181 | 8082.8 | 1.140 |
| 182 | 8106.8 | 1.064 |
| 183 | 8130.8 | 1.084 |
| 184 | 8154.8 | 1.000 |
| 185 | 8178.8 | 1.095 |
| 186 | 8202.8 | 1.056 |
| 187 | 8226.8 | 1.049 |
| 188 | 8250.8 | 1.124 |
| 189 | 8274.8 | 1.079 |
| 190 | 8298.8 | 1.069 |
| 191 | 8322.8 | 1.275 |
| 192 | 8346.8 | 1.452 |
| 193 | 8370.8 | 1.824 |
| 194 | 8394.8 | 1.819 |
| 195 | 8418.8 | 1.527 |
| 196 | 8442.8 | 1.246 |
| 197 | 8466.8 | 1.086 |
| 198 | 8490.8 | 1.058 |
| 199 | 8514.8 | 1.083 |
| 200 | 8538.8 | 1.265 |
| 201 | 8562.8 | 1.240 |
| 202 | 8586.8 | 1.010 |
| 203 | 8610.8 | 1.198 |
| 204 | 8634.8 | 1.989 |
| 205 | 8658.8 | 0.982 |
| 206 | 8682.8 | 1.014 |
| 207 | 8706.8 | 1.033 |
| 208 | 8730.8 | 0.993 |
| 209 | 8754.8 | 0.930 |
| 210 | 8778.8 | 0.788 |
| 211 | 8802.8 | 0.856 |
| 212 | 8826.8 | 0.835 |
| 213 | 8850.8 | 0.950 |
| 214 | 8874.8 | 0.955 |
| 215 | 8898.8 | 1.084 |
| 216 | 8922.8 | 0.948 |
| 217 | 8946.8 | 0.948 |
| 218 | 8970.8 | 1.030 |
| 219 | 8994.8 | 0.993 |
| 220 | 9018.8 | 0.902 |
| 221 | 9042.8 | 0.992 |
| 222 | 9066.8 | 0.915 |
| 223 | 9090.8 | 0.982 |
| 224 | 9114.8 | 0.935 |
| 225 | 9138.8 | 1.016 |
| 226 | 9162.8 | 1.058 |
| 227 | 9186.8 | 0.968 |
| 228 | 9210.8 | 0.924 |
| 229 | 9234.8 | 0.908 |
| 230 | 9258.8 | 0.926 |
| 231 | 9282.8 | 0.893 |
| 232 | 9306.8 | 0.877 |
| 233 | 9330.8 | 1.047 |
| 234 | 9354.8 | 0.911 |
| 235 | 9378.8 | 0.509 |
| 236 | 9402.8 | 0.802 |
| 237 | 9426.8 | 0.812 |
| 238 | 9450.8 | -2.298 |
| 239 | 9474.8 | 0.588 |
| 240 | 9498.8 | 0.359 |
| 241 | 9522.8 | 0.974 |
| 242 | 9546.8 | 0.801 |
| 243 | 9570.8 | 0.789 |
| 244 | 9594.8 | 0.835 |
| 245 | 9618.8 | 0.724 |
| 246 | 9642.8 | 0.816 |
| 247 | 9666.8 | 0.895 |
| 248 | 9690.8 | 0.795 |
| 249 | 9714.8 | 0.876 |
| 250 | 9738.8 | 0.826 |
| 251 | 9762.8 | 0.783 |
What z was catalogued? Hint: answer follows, 0.724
